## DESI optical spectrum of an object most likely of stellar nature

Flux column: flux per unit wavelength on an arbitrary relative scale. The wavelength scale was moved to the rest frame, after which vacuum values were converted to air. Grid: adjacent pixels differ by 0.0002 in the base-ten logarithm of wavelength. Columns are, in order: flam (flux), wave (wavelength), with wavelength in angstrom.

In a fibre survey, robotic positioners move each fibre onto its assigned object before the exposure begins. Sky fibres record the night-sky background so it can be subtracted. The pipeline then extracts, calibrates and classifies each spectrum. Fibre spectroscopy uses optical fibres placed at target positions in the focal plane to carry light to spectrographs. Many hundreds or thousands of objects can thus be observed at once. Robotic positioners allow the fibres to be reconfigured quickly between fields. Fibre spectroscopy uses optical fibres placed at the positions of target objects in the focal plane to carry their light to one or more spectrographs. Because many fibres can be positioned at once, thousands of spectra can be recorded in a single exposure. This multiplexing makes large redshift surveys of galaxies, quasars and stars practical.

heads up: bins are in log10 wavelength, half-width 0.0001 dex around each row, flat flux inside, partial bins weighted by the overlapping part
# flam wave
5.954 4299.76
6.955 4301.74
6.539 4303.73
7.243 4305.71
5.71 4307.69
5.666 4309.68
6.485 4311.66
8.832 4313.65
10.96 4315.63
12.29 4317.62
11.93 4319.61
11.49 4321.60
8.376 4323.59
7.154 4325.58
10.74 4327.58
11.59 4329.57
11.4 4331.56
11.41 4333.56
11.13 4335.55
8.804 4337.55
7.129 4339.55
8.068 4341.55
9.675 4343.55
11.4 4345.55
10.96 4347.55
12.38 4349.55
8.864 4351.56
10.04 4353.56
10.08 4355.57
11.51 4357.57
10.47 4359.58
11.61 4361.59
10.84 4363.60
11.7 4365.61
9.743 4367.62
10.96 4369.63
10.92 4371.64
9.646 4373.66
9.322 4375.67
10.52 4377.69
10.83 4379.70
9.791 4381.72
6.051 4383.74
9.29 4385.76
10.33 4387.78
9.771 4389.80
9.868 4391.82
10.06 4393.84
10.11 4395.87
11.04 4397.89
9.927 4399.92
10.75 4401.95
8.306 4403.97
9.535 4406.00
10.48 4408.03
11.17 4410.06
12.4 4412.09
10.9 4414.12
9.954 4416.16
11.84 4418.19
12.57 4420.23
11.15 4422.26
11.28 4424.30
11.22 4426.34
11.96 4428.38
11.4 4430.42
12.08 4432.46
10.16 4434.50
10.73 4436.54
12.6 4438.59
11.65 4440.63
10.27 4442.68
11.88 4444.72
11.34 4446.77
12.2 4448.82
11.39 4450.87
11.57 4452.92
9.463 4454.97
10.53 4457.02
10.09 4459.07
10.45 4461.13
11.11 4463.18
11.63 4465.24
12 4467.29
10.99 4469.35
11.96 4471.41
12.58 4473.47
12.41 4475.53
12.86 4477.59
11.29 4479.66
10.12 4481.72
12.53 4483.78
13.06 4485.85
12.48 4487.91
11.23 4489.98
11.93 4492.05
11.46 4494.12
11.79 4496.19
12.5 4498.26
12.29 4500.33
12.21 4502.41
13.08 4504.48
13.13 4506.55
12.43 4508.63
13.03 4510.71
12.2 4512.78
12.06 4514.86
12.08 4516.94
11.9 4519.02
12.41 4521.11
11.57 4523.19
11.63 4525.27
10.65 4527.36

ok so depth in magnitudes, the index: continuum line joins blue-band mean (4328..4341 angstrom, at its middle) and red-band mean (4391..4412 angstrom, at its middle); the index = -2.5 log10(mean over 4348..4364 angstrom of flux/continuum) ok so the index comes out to -0.05 mag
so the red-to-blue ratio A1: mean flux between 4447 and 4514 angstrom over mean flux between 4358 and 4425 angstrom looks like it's 1.14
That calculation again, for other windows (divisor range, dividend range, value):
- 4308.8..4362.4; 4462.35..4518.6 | 1.21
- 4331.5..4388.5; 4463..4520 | 1.19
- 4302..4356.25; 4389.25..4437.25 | 1.14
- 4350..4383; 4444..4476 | 1.09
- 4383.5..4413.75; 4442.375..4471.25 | 1.10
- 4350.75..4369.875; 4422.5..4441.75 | 1.08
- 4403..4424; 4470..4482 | 1.10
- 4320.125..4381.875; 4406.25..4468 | 1.09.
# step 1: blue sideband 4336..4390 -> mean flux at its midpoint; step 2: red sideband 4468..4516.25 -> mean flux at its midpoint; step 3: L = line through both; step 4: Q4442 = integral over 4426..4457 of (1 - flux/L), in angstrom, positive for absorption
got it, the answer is 0.0 angstrom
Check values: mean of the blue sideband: 10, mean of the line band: 11.3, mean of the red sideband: 12.2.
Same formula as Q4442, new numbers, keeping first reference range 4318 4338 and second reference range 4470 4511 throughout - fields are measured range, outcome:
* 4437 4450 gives 0.1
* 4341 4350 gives 0.2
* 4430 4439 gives 0.2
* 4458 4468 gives 0.7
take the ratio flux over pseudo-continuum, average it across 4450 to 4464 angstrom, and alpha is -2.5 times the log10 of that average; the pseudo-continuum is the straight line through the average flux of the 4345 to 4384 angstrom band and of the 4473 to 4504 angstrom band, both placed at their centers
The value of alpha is 0.10 mag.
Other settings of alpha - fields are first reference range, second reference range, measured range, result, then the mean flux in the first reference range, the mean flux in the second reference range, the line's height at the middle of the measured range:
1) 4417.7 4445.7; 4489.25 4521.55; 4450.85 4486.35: 0.04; 11.5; 12.2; 11.9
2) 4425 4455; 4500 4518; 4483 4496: 0.01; 11.4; 12.5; 12.2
